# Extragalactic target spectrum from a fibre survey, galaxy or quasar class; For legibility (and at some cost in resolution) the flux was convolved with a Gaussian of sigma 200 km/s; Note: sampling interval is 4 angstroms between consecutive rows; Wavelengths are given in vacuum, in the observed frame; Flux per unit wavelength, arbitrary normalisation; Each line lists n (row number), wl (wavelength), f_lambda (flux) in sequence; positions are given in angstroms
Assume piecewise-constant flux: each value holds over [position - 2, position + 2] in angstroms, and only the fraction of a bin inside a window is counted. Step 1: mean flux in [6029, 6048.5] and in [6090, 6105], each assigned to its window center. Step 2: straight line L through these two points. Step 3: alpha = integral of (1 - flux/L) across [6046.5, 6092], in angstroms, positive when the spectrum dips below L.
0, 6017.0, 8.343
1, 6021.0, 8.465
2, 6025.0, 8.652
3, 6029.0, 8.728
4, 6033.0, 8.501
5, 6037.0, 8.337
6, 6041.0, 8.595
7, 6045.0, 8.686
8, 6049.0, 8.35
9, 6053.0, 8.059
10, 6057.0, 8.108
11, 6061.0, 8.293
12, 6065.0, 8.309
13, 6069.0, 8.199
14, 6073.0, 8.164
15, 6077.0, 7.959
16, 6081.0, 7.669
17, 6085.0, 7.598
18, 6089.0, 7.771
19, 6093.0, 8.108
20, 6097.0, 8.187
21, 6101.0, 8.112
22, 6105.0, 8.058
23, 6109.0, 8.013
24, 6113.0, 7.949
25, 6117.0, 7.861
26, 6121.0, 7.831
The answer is 1.4 angstroms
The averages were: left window 8.54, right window 8.1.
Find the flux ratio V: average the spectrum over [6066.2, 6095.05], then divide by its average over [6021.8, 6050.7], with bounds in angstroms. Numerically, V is 0.93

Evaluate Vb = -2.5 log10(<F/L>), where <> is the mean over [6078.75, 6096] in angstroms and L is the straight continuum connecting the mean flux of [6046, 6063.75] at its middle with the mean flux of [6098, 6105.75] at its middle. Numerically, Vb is 0.04 mag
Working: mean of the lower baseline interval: 8.23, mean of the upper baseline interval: 8.1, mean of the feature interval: 7.81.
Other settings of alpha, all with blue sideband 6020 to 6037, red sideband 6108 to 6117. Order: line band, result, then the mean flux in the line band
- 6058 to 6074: 0.1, 8.24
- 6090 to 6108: -0.1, 8.09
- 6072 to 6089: 0.8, 7.82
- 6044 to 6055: 0.1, 8.34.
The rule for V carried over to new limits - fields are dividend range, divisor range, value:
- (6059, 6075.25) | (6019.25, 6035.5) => 0.96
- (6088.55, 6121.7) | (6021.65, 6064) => 0.95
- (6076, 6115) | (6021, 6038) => 0.93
